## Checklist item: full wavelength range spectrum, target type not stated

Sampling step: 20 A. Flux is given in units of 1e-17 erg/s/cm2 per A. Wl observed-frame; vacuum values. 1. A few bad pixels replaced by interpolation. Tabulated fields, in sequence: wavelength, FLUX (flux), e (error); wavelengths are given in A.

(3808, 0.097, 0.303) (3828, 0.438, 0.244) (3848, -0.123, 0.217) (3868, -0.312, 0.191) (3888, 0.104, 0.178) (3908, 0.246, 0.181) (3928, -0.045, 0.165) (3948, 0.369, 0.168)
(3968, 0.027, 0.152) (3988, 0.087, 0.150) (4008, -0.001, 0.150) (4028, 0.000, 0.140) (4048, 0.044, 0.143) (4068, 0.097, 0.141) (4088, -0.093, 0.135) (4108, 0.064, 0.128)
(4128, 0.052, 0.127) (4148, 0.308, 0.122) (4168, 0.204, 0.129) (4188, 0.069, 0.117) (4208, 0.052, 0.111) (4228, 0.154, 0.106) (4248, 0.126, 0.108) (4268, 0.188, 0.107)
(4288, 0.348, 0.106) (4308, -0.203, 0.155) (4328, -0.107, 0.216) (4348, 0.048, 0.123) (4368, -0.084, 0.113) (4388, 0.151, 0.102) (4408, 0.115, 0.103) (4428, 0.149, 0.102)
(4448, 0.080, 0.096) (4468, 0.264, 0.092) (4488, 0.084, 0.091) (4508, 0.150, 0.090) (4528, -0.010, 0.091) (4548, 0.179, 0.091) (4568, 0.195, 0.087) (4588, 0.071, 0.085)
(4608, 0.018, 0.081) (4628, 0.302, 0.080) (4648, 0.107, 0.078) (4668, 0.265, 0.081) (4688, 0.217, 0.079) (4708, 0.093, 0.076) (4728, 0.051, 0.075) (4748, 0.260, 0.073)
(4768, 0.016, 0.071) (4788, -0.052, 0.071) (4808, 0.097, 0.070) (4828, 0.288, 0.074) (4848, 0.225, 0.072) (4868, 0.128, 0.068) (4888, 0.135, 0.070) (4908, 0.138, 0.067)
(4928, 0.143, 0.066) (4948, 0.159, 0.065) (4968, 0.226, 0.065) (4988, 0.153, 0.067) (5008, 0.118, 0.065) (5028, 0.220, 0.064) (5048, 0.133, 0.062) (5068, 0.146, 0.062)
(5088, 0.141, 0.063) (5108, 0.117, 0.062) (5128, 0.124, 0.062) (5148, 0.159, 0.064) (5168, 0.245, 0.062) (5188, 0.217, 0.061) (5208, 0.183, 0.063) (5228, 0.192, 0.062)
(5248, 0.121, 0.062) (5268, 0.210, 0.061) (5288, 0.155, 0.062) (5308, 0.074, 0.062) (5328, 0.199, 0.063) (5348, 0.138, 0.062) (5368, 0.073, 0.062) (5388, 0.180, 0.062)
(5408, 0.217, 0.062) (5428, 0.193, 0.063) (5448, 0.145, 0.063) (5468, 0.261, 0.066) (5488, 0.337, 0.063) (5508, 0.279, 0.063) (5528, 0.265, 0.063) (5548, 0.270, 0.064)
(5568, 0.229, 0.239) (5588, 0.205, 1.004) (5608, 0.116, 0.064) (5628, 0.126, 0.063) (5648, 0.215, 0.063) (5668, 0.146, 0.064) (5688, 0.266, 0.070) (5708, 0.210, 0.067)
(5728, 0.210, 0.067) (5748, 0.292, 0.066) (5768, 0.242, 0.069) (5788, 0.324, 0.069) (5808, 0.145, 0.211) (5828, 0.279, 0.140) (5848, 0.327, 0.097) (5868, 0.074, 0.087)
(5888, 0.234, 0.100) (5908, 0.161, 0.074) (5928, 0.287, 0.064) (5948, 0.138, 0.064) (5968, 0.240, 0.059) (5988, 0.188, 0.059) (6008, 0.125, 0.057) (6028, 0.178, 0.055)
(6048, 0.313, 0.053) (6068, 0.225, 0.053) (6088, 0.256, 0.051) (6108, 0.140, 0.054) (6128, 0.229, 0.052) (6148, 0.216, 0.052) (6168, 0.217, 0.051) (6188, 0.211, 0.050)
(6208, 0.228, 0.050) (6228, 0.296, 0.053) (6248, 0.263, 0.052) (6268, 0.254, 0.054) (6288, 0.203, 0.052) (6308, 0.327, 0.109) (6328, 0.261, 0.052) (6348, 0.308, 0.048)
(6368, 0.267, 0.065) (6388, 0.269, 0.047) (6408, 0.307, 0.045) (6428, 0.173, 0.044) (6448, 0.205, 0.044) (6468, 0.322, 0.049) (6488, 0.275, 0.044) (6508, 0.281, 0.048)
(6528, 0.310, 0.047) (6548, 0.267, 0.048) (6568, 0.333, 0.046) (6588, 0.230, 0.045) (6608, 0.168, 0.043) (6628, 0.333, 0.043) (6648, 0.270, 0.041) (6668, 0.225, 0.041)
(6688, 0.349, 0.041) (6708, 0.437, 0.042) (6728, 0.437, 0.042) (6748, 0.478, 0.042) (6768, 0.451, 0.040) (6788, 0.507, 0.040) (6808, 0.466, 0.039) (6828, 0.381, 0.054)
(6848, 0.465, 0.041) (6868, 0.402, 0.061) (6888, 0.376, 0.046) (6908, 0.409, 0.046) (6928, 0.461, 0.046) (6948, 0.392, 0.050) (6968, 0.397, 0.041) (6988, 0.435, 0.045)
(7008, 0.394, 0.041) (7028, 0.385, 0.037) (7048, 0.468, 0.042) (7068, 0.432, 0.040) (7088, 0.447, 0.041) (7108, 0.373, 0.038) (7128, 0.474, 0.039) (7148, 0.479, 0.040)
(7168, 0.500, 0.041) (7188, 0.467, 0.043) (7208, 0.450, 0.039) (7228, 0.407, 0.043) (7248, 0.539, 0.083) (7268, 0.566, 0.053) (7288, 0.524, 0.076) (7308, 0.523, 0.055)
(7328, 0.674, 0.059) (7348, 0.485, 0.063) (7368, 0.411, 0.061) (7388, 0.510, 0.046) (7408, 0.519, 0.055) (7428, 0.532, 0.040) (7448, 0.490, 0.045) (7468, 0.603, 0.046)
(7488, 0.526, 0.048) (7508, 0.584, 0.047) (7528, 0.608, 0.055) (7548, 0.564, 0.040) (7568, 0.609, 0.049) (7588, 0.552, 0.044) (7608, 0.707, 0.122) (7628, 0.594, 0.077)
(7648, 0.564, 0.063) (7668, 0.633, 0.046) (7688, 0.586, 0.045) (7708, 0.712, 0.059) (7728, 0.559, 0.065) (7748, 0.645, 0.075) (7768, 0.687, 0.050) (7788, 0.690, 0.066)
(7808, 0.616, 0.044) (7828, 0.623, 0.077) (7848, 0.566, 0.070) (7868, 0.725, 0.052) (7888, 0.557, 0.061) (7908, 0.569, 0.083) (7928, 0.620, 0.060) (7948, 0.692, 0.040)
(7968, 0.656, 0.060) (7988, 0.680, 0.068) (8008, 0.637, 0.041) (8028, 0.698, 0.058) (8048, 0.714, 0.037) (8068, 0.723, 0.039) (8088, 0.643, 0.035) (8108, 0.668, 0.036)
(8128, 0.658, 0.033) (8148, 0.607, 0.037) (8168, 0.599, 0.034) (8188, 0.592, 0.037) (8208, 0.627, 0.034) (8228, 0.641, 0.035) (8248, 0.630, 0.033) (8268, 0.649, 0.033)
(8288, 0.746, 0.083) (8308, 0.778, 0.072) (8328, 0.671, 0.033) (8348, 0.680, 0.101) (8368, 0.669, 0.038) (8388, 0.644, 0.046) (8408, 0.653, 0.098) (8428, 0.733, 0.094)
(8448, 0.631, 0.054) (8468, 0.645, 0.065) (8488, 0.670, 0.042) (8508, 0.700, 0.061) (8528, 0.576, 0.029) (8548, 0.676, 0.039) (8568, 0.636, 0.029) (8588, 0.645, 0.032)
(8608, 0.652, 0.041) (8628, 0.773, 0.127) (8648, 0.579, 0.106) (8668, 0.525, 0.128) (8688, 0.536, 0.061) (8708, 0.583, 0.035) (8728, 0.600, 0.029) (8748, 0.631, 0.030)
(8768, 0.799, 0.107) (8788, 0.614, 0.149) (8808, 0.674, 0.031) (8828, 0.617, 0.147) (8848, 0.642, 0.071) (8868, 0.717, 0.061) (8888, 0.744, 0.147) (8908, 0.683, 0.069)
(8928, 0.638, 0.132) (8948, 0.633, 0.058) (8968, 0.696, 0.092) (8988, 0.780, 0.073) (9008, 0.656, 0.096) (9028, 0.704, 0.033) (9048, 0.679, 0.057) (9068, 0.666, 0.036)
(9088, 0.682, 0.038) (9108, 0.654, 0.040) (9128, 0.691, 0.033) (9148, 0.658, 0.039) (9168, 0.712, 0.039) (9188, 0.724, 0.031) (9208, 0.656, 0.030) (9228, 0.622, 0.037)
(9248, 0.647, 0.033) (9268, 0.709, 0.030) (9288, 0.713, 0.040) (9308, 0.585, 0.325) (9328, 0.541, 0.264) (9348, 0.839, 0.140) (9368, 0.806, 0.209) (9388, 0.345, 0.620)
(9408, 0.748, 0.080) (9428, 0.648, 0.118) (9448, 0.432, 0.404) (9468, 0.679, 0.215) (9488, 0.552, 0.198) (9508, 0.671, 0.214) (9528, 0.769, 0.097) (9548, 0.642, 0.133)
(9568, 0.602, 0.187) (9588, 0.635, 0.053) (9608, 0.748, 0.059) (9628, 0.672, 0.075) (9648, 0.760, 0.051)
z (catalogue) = 0.679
